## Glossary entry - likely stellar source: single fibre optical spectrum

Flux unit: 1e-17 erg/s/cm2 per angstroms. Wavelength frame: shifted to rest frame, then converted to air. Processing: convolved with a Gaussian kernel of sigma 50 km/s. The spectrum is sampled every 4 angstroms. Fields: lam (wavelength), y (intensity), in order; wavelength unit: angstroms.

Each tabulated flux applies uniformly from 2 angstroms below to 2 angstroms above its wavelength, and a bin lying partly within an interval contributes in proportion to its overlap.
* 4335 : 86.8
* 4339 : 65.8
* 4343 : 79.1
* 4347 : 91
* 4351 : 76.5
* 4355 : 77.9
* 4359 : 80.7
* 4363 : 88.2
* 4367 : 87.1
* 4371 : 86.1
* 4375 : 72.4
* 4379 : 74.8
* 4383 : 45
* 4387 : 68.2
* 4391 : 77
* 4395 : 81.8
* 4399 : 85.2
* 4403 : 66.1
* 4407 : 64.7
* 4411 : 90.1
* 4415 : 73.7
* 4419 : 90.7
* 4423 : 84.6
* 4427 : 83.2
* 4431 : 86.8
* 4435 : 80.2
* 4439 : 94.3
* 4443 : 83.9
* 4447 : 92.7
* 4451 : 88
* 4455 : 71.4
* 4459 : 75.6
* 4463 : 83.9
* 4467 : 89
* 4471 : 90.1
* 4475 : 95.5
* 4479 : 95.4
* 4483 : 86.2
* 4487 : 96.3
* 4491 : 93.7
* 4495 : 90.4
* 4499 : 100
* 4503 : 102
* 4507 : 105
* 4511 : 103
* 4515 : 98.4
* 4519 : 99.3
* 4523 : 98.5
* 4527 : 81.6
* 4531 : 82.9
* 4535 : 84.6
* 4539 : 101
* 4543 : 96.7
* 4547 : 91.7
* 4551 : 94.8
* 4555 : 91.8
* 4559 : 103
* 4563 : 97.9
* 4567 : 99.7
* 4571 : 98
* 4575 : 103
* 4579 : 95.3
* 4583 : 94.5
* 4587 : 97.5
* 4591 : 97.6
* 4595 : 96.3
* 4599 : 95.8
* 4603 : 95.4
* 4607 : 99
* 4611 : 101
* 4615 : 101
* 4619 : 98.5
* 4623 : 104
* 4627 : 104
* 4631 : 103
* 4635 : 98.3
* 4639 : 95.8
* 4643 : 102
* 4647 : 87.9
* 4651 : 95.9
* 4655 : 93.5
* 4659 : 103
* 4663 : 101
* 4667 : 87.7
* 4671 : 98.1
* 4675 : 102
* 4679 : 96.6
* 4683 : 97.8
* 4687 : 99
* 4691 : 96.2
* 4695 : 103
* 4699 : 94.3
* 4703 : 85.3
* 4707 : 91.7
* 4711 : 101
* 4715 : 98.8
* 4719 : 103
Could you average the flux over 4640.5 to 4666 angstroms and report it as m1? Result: 96.8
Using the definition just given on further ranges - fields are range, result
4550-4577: 98.4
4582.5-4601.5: 96.5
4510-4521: 100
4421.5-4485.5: 86.4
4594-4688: 98.2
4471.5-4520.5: 96.9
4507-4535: 94.1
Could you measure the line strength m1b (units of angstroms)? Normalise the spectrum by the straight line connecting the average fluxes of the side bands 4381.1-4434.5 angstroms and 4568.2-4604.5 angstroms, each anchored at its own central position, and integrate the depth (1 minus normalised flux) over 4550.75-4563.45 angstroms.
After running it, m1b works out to -0.4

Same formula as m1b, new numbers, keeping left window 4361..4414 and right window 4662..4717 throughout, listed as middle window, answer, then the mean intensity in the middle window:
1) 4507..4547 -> -4.2 angstroms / 94.4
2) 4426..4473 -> -2.9 angstroms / 85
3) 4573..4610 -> -3.1 angstroms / 97.3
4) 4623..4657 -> -1.8 angstroms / 97.9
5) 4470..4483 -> -1.7 angstroms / 92.8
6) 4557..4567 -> -1.4 angstroms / 100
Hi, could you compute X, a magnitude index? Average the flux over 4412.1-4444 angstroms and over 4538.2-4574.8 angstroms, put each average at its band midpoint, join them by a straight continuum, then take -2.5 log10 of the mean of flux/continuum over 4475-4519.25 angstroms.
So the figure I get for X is -0.06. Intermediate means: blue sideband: 84.9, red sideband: 97.3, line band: 97.1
